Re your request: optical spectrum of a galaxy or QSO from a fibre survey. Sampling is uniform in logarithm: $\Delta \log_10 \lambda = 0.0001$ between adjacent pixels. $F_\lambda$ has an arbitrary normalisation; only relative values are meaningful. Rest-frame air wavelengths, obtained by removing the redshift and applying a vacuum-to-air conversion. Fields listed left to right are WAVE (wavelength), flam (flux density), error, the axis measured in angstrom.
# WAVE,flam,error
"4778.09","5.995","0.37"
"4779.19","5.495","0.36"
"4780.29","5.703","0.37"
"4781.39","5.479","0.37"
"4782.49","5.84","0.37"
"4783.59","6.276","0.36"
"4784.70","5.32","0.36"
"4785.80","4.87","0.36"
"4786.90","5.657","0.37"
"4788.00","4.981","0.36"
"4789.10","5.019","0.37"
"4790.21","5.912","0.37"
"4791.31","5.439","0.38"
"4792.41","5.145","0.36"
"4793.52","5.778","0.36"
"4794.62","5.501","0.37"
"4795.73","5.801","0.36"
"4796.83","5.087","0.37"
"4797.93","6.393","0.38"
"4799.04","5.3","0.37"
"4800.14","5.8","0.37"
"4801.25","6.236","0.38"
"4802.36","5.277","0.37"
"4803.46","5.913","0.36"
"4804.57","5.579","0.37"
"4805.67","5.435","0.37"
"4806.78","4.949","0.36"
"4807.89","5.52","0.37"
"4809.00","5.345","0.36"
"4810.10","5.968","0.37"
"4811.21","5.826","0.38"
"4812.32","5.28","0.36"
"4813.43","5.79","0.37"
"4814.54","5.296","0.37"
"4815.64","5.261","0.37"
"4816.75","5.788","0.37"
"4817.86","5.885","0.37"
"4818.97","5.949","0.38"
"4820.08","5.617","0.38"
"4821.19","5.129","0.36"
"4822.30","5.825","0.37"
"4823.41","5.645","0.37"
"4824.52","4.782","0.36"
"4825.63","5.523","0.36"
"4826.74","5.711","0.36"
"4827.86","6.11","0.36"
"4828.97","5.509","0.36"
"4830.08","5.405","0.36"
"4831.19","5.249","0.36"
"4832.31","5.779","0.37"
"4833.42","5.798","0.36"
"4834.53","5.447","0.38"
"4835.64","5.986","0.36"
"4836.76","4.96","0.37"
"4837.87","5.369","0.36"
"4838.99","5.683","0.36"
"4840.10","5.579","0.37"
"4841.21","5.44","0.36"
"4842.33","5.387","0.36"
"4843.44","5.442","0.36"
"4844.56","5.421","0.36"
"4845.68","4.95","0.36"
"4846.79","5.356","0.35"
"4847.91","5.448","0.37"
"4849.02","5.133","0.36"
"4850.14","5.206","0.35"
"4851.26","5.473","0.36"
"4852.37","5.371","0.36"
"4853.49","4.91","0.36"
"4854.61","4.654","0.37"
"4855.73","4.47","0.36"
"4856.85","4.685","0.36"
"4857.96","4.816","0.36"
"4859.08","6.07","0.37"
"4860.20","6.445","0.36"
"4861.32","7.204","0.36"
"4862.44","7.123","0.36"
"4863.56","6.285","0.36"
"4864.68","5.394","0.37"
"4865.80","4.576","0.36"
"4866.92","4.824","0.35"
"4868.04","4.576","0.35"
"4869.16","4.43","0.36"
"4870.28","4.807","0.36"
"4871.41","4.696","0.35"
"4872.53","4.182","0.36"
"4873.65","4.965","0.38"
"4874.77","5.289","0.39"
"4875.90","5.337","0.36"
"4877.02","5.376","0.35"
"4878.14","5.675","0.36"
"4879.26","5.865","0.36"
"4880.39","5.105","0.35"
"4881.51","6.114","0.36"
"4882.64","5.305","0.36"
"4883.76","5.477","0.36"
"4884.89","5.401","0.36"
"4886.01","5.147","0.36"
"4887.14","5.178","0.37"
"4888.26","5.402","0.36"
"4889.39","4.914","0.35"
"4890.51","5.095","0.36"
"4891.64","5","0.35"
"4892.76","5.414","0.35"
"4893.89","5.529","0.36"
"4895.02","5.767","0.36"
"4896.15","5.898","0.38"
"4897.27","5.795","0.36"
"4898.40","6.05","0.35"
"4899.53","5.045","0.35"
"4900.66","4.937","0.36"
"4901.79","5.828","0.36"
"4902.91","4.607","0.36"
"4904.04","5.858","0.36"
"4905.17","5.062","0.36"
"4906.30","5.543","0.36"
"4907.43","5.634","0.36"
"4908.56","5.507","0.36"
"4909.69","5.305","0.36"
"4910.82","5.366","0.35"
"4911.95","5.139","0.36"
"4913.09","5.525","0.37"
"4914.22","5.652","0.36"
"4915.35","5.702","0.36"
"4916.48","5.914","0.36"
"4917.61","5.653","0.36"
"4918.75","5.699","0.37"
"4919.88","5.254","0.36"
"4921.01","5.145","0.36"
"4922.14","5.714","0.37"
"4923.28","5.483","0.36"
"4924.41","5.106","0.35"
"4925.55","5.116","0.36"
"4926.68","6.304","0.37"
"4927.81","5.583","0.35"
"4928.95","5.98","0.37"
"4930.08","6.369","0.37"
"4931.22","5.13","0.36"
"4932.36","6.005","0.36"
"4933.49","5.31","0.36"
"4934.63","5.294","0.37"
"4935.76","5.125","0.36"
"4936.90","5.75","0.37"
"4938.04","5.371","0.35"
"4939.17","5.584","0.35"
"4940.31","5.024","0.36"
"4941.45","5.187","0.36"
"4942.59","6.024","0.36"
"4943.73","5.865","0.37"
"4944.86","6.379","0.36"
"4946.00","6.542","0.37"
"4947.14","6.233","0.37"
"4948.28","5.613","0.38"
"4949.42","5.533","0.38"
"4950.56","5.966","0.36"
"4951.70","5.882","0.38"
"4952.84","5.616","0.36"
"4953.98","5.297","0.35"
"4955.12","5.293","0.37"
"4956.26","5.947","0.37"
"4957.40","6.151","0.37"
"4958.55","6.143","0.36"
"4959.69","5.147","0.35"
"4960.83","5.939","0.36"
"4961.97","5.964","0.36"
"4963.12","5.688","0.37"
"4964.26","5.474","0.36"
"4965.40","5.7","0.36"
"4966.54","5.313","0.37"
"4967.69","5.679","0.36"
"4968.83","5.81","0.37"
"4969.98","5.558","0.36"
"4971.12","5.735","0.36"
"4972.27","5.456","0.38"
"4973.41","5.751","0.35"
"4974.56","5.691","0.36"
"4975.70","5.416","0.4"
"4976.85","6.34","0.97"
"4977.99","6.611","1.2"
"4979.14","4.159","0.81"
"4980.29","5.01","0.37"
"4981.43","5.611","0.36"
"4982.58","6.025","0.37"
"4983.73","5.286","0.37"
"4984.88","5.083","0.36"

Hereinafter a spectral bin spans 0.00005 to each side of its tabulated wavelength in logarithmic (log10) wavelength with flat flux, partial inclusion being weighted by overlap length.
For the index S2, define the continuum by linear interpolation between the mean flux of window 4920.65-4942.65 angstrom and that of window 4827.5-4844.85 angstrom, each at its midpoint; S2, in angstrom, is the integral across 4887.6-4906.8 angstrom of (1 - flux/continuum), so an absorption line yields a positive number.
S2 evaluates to 0.5 angstrom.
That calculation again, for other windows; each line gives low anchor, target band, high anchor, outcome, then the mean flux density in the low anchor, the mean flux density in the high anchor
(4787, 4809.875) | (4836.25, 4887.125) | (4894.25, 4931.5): 1.98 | 5.53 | 5.54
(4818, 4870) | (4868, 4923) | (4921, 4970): 2.03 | 5.44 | 5.67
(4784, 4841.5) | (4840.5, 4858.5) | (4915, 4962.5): 1.42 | 5.54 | 5.67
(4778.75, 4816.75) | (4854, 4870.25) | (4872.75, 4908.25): 0.20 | 5.55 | 5.4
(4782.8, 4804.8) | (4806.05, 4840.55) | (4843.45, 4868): -0.37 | 5.57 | 5.4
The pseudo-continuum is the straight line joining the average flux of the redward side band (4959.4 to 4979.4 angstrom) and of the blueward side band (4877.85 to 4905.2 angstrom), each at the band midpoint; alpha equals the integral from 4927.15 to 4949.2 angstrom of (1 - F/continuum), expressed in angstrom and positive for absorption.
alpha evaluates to -0.5 angstrom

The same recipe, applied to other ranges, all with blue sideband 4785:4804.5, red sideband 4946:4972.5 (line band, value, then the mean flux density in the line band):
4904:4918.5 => 0.38 angstrom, 5.52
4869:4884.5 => 1.15 angstrom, 5.21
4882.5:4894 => 0.80 angstrom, 5.25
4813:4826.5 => 0.05 angstrom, 5.55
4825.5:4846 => 0.23 angstrom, 5.52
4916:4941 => 0.65 angstrom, 5.54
